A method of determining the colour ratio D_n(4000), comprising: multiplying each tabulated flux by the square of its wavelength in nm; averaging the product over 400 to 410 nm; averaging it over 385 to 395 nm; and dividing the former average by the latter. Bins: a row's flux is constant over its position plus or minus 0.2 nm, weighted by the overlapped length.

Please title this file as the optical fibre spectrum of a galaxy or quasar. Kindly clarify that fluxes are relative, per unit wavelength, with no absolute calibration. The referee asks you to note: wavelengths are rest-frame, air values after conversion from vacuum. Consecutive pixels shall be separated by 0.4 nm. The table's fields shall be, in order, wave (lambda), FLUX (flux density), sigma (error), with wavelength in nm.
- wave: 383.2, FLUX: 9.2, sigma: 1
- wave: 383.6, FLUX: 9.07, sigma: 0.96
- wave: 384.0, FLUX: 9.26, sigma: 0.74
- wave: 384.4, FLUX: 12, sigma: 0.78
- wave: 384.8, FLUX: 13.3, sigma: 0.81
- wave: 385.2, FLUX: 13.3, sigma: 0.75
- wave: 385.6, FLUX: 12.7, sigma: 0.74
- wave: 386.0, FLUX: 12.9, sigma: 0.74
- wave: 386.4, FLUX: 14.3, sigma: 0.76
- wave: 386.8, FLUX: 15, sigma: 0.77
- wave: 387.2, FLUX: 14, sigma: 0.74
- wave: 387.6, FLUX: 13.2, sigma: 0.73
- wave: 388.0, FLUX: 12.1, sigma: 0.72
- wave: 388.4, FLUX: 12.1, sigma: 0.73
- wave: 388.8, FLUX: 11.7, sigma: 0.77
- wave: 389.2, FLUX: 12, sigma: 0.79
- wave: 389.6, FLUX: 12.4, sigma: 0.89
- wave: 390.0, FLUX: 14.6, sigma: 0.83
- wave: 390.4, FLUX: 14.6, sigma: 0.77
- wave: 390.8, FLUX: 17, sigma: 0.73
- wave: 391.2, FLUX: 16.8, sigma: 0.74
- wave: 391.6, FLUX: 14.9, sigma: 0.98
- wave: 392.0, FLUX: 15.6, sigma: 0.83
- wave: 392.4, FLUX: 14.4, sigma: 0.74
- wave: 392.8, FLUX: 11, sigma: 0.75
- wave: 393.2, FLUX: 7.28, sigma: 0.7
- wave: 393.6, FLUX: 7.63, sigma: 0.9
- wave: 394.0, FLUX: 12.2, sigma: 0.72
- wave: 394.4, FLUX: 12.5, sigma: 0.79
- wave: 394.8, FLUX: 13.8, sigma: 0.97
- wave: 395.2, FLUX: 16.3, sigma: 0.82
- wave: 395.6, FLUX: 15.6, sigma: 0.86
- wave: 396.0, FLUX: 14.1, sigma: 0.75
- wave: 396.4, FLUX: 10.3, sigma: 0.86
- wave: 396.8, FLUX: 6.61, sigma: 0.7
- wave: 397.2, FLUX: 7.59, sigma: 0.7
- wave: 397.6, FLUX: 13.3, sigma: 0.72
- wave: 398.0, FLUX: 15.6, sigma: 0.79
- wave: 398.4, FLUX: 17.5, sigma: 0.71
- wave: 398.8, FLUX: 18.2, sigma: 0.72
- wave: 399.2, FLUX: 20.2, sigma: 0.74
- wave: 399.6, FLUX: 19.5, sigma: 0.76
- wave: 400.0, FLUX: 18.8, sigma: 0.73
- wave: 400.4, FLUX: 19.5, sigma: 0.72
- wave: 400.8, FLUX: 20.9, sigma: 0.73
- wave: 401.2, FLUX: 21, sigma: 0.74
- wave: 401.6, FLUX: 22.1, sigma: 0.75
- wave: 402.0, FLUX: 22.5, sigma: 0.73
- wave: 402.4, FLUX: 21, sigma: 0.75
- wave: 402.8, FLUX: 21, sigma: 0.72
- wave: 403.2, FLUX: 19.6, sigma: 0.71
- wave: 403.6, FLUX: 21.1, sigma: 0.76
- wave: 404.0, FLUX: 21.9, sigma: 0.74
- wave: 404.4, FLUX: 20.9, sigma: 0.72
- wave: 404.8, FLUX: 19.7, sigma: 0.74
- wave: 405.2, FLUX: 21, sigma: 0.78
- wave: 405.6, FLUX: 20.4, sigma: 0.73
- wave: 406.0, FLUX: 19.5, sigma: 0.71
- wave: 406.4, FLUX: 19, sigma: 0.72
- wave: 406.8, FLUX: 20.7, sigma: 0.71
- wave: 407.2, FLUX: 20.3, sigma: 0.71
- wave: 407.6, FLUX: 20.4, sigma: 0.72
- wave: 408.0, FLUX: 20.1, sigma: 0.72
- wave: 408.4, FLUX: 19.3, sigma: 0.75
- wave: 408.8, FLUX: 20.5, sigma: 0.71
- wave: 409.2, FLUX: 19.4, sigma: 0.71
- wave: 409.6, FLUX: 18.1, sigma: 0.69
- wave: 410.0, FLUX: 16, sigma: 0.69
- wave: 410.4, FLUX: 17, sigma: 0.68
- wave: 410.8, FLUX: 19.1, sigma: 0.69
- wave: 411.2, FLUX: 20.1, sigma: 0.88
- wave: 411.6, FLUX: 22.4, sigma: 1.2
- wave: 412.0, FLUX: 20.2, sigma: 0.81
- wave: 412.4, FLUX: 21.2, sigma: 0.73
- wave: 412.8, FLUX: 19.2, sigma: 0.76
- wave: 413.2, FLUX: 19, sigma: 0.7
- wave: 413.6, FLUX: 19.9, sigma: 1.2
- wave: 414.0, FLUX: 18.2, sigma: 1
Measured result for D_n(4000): 1.67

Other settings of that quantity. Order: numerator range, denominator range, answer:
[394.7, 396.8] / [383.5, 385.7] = 1.21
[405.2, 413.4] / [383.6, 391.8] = 1.64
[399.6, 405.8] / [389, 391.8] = 1.51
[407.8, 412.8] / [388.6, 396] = 1.59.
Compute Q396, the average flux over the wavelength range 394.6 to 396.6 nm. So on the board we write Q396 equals 14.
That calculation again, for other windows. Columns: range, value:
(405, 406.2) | 20.3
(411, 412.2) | 20.9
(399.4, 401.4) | 19.9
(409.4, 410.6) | 17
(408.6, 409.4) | 19.9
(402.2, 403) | 21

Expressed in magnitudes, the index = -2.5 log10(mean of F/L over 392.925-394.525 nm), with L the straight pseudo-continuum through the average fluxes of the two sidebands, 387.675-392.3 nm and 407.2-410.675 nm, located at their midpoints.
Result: 0.46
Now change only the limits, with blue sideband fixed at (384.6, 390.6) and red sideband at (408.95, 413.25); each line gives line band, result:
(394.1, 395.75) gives 0.05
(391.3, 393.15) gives 0.06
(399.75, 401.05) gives -0.20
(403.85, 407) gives -0.15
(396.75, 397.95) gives 0.46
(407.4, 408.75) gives -0.08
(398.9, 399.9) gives -0.20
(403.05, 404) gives -0.19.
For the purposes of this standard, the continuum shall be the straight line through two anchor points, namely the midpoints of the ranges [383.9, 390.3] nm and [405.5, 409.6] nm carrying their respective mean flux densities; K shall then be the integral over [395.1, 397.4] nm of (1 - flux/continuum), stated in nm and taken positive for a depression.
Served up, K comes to 0.63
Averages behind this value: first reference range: 12.9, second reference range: 19.9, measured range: 11.6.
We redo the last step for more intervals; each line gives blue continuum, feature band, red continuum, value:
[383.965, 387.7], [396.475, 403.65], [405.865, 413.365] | -0.347 nm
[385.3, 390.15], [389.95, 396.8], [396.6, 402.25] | 0.839 nm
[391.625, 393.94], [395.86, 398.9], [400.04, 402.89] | 0.727 nm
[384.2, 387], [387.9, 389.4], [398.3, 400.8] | 0.272 nm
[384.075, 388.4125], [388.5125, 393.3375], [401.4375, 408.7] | 0.438 nm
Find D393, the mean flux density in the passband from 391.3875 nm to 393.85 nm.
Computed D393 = 11.8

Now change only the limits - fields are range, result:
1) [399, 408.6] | 20.4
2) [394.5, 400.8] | 15.3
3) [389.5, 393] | 14.7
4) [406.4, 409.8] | 19.8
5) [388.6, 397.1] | 12.9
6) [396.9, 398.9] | 13.9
